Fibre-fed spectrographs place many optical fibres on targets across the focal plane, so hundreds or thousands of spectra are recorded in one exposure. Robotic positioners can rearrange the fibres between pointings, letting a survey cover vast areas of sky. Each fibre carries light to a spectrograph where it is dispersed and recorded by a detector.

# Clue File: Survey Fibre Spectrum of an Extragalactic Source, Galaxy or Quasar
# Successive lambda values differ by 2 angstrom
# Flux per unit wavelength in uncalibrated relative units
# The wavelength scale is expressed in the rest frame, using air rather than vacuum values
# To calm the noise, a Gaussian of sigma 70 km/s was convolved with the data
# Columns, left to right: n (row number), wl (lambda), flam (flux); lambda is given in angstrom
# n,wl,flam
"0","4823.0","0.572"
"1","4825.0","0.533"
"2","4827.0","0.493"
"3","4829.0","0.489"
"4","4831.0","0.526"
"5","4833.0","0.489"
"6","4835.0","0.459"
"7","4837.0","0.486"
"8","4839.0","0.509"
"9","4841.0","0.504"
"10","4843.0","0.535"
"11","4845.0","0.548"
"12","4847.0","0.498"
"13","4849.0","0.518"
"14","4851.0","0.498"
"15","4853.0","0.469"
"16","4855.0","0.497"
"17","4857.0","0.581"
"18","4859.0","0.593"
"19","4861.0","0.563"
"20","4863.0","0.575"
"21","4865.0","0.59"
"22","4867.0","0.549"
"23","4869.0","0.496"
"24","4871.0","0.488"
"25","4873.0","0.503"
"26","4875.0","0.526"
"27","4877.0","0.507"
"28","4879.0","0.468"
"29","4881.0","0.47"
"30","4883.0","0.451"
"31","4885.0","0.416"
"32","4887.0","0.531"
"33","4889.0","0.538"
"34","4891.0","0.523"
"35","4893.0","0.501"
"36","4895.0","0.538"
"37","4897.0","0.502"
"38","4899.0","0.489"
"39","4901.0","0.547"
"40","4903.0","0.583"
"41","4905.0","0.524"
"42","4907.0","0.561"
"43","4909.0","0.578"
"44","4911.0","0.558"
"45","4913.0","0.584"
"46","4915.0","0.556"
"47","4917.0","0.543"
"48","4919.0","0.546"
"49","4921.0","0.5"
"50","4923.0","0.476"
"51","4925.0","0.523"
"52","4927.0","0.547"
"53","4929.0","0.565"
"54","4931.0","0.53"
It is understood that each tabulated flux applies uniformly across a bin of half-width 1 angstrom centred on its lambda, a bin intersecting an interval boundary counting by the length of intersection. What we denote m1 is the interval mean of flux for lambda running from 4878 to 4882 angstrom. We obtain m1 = 0.469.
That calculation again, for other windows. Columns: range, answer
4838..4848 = 0.519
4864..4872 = 0.531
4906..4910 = 0.57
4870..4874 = 0.495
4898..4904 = 0.54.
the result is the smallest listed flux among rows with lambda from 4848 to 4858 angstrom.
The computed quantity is 0.469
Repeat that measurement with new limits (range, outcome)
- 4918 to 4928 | 0.476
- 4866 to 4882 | 0.468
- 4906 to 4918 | 0.543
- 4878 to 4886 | 0.416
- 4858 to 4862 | 0.563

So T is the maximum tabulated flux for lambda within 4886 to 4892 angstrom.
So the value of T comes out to 0.538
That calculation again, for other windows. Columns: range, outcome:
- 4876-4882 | 0.507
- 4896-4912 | 0.583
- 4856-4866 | 0.593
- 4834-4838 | 0.486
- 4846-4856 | 0.518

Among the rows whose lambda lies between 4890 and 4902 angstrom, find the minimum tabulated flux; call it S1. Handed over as 0.489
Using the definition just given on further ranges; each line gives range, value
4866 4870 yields 0.496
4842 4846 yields 0.535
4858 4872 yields 0.488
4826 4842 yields 0.459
